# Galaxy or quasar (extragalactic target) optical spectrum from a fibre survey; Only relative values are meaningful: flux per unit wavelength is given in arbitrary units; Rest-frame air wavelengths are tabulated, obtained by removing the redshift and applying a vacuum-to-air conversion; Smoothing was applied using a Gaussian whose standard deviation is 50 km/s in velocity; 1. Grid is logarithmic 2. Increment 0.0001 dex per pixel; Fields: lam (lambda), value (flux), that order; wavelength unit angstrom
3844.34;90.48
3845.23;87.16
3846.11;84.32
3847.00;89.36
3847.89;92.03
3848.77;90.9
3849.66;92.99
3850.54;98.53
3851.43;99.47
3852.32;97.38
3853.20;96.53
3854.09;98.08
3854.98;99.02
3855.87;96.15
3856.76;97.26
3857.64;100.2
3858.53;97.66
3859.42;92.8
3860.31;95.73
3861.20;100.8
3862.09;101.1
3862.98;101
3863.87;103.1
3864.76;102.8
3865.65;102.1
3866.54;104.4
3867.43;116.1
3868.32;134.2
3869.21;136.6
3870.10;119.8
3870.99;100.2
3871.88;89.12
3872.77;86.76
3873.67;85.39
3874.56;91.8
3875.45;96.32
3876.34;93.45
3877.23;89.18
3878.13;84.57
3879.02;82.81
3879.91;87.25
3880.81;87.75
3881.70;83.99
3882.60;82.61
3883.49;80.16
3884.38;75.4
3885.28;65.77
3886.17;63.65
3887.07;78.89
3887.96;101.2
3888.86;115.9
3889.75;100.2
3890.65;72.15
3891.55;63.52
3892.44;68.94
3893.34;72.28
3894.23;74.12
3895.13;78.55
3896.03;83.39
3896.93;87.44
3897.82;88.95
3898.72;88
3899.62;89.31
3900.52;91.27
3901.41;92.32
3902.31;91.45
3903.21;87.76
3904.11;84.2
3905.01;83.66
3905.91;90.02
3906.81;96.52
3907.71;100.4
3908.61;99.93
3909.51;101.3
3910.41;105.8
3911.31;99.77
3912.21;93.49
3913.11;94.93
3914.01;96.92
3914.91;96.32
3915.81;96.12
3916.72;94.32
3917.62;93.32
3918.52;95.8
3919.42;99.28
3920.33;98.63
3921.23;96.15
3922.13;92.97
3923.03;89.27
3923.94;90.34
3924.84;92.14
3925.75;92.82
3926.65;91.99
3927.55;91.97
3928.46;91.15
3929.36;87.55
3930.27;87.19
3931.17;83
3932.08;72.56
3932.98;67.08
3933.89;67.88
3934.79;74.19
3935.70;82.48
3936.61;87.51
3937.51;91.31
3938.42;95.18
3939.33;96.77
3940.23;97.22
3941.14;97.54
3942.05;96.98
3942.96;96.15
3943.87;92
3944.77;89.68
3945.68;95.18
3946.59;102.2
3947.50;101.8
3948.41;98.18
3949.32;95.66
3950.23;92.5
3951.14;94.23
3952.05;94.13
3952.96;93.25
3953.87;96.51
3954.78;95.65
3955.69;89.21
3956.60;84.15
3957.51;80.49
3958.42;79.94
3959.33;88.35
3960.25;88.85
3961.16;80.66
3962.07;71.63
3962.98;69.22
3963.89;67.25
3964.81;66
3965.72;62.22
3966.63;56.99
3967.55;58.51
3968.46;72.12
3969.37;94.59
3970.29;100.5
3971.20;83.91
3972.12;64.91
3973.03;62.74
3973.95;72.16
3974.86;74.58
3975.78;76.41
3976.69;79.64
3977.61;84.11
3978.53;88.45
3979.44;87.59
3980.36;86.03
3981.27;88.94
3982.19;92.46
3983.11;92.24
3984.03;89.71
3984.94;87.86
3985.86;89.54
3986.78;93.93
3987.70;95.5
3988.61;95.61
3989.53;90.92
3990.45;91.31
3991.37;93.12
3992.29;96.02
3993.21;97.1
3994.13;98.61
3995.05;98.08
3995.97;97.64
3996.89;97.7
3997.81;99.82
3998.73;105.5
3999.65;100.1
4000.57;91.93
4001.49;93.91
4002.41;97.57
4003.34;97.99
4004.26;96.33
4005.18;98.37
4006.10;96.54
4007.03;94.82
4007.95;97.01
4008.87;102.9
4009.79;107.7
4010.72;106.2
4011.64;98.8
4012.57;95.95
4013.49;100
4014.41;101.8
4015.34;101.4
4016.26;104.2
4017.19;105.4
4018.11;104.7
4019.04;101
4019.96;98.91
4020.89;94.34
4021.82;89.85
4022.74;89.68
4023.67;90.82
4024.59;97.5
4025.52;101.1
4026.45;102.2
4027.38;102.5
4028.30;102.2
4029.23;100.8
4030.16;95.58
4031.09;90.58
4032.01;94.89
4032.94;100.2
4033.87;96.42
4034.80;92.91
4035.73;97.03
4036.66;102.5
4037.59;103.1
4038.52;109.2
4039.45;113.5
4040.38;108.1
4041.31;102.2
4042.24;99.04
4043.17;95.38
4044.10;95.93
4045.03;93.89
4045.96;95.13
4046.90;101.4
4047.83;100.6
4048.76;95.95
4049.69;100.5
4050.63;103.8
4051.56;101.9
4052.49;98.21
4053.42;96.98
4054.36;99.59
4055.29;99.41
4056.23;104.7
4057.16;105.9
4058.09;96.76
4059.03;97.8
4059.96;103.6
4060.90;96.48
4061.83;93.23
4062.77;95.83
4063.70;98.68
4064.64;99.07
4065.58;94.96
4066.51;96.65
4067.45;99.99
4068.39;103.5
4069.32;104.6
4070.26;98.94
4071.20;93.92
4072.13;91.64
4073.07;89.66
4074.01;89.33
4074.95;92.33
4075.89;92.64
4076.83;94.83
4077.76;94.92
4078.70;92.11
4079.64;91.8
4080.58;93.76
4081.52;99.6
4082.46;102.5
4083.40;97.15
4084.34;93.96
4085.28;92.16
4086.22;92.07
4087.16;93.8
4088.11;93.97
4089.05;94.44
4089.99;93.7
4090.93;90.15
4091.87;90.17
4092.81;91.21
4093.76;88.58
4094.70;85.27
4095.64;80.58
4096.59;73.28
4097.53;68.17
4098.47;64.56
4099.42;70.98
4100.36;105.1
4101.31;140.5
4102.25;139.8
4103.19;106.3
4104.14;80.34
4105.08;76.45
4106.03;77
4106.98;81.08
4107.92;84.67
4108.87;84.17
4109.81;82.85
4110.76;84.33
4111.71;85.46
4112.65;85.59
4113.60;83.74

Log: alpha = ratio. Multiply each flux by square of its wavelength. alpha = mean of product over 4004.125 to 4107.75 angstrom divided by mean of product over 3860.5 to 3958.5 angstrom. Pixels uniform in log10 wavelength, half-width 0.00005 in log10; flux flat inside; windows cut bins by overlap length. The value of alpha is 1.14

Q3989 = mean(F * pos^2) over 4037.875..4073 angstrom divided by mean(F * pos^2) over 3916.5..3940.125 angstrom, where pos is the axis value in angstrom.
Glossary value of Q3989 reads 1.2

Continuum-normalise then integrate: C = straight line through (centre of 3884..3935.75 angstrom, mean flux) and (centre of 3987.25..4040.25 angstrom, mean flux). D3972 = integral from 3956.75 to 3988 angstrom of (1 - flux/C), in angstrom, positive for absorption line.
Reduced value 4.71 angstrom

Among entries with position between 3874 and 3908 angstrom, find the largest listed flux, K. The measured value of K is 115.9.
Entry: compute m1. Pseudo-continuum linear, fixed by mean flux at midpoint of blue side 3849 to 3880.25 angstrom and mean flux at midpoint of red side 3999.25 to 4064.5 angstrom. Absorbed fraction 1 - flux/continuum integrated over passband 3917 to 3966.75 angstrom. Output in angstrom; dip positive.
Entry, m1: 5.7 angstrom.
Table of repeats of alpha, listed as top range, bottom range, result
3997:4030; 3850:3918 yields 1.14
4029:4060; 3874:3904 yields 1.28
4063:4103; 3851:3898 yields 1.13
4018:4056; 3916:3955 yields 1.14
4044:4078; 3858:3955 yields 1.15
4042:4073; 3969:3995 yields 1.17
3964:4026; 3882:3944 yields 1.07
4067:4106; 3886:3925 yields 1.13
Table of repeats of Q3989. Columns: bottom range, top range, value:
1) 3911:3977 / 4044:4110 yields 1.16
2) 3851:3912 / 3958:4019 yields 1.02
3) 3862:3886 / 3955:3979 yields 0.85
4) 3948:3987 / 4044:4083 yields 1.23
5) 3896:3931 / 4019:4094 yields 1.12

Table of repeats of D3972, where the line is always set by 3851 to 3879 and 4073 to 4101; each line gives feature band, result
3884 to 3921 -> 3.45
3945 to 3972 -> 3.23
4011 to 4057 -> -3.53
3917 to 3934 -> 1.46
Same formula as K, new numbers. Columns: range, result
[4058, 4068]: 103.6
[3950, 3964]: 96.51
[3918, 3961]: 102.2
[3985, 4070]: 113.5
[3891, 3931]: 105.8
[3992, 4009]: 105.5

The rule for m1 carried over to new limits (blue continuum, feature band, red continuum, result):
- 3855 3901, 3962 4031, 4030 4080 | 3.5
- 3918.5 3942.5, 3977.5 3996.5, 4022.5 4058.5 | 0.4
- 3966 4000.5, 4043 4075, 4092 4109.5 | -3.5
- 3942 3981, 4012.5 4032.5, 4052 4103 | -1.9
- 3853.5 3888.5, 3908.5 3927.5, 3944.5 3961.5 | -0.5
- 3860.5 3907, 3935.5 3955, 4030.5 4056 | -0.1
